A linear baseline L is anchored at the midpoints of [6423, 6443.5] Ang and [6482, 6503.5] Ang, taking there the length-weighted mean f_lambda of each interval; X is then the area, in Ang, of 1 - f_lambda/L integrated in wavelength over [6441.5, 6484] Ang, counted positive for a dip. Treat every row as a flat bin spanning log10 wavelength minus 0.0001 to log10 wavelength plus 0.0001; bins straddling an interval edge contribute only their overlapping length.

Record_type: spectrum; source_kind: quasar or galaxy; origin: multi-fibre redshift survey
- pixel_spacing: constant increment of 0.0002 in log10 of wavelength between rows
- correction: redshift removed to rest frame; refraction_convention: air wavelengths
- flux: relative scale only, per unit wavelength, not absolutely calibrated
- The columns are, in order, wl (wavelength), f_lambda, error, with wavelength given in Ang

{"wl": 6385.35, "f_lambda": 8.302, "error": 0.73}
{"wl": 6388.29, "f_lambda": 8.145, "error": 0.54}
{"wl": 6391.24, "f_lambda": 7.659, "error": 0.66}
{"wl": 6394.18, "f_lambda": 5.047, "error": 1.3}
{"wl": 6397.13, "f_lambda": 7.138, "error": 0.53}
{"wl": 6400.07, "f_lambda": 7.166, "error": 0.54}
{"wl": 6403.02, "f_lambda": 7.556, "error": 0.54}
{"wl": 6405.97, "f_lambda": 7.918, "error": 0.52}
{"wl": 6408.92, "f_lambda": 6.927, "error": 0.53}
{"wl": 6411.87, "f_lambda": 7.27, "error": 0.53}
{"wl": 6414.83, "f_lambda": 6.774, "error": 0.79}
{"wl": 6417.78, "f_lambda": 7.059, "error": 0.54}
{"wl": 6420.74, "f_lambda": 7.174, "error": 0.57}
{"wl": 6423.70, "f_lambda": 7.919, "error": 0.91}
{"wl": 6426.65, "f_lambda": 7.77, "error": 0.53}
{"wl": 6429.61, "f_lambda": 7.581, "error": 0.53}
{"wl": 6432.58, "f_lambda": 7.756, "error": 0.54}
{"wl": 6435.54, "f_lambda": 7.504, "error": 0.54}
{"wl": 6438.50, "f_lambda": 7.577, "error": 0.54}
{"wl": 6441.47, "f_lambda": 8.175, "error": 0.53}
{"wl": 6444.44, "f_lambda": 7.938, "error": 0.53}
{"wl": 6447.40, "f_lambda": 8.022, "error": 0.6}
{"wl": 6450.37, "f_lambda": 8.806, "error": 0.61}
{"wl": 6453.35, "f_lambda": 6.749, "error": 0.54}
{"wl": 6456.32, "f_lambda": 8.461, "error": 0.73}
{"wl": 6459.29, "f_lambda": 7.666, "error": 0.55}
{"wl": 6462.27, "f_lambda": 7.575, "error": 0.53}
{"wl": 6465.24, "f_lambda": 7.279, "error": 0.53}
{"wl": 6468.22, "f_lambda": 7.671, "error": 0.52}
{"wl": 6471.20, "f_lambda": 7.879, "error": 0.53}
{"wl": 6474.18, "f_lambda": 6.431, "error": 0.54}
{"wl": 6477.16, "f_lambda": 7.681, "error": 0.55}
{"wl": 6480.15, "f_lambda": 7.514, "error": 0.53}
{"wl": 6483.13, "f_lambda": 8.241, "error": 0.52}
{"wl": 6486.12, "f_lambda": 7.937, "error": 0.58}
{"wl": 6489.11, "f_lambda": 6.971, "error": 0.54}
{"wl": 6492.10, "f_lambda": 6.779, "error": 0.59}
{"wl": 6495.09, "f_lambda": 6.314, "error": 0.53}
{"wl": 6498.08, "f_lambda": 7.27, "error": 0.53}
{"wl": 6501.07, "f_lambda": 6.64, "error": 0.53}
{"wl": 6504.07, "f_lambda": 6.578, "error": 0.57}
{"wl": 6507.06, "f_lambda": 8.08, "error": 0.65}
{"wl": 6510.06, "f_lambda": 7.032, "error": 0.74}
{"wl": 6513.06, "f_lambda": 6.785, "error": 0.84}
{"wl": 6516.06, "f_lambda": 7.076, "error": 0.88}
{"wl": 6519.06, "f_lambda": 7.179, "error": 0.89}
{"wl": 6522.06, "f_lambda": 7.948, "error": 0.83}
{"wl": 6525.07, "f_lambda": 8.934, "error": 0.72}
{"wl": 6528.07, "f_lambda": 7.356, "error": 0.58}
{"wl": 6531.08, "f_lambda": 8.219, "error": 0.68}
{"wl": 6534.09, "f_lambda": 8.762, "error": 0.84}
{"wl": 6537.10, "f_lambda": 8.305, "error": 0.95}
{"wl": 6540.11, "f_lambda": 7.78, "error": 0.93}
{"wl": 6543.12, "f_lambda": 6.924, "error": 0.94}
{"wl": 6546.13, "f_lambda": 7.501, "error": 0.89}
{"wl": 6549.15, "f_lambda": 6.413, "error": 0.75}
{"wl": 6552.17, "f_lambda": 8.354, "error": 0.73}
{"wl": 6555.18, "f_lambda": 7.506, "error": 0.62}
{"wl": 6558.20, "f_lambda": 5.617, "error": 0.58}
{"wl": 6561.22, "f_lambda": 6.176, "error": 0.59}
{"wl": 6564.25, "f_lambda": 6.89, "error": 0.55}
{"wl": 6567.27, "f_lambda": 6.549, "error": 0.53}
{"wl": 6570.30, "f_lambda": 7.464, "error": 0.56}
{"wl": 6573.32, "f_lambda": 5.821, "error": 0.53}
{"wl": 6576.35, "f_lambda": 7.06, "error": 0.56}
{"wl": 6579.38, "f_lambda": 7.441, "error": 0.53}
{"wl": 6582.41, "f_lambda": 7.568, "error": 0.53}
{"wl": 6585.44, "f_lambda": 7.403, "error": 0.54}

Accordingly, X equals -1.6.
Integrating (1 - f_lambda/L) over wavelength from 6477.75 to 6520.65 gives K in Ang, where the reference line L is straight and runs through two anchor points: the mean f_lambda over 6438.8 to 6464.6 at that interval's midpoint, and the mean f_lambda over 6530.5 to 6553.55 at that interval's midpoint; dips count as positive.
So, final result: 3.5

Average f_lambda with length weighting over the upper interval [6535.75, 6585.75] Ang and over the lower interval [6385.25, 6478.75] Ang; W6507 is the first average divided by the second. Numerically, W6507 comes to 0.94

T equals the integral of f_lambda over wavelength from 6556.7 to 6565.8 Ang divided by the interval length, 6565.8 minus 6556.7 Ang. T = 6.23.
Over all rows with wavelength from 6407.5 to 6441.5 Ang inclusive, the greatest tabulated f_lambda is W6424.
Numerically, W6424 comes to 8.175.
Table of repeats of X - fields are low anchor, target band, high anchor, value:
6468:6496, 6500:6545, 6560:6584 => -2.8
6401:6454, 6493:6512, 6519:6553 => 1.9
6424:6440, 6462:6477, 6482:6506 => -0.1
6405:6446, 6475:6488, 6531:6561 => -0.4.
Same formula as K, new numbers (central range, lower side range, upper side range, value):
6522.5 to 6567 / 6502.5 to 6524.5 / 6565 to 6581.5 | -2.3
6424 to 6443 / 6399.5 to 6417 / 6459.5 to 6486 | -0.9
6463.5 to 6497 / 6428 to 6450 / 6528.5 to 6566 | 1.4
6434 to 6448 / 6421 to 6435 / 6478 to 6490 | -0.3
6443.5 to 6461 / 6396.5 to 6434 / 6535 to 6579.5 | -1.5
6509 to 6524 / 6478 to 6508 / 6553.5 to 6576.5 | -0.5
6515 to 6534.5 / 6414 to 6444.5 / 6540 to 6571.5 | -2.1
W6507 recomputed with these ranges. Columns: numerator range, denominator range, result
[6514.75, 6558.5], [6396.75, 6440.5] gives 1.03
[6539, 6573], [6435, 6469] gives 0.89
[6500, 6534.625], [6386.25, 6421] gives 1.05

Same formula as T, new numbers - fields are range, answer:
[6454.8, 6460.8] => 8.06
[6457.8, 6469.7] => 7.55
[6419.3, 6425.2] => 7.56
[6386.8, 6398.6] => 7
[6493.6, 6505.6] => 6.71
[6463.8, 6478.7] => 7.39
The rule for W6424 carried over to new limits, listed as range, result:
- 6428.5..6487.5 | 8.806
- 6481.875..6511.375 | 8.241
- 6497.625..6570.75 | 8.934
